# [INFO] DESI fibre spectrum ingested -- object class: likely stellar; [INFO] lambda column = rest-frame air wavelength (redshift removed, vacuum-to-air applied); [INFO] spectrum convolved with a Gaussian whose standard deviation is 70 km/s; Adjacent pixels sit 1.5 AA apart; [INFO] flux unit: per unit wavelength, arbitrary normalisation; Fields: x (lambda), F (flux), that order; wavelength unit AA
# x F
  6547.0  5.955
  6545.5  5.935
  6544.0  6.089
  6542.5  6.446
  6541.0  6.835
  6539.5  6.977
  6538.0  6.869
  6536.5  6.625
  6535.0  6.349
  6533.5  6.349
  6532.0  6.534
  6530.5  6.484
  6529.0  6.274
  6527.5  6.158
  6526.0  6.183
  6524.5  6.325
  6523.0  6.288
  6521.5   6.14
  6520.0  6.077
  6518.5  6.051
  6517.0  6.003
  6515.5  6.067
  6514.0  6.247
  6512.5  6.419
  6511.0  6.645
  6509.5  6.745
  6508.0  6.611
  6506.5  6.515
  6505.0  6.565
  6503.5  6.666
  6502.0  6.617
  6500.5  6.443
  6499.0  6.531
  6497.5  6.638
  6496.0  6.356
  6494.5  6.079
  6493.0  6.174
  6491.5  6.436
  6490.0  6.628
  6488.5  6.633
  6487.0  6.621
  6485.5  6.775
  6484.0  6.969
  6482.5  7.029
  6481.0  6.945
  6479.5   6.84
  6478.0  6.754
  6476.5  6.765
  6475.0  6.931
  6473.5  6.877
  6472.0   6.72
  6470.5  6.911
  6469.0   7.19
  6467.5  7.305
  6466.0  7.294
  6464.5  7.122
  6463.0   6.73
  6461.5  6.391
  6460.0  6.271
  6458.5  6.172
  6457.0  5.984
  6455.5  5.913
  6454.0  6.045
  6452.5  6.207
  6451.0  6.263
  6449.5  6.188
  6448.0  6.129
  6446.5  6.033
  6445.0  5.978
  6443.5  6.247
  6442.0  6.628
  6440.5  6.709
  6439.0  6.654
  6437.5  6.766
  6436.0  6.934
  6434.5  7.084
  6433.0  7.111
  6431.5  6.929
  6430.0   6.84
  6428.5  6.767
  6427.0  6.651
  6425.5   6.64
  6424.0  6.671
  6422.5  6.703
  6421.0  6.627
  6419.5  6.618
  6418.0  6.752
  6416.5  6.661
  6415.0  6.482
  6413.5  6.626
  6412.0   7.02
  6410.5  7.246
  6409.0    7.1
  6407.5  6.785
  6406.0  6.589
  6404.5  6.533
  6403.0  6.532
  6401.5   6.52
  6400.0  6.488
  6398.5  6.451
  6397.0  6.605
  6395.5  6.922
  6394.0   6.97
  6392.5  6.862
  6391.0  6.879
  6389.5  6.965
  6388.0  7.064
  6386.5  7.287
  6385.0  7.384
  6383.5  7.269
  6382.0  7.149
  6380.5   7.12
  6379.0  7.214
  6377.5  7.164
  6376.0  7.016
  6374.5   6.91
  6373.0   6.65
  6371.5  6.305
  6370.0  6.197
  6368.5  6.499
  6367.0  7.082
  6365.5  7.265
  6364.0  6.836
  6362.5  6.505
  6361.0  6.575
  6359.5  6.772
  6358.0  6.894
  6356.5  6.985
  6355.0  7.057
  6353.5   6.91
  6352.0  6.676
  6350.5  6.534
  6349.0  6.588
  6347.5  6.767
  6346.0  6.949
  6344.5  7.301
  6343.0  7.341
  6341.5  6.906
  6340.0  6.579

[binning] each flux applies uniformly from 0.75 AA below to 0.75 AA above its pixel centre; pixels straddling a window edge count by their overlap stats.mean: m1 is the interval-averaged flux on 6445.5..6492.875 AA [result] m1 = 6.61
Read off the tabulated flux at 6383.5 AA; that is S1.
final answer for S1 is 7.269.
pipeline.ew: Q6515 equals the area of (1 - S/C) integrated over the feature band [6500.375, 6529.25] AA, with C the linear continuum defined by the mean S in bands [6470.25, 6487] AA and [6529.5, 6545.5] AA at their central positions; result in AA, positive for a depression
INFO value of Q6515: 1.3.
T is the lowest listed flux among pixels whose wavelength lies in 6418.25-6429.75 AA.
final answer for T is 6.618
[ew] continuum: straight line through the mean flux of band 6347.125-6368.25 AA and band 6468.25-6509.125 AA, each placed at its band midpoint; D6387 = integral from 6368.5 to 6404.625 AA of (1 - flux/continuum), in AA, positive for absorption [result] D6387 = -0.4 AA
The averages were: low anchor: 6.81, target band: 6.85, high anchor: 6.68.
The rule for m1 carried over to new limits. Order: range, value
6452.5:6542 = 6.54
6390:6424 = 6.73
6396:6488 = 6.66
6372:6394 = 7.05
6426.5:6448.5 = 6.64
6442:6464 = 6.21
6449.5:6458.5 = 6.1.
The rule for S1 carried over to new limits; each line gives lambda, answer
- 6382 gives 7.149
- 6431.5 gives 6.929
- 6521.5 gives 6.14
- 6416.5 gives 6.661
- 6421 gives 6.627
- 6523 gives 6.288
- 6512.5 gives 6.419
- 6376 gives 7.016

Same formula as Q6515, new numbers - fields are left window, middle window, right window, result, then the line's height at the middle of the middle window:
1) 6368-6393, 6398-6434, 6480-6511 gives 0.58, 6.84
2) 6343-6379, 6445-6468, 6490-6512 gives 0.78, 6.61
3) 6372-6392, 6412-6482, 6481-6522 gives 1.14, 6.75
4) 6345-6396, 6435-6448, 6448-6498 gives 0.40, 6.69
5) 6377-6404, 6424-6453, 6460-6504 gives 1.08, 6.82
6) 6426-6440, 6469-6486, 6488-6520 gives -0.77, 6.58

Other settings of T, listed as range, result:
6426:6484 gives 5.913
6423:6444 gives 6.247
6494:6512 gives 6.079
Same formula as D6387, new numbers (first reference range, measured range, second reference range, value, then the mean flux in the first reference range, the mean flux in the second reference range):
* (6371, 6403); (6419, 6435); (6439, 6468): -0.44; 6.91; 6.4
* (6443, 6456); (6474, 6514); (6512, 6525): -3.07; 6.11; 6.17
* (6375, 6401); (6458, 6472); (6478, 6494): -0.14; 6.98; 6.7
